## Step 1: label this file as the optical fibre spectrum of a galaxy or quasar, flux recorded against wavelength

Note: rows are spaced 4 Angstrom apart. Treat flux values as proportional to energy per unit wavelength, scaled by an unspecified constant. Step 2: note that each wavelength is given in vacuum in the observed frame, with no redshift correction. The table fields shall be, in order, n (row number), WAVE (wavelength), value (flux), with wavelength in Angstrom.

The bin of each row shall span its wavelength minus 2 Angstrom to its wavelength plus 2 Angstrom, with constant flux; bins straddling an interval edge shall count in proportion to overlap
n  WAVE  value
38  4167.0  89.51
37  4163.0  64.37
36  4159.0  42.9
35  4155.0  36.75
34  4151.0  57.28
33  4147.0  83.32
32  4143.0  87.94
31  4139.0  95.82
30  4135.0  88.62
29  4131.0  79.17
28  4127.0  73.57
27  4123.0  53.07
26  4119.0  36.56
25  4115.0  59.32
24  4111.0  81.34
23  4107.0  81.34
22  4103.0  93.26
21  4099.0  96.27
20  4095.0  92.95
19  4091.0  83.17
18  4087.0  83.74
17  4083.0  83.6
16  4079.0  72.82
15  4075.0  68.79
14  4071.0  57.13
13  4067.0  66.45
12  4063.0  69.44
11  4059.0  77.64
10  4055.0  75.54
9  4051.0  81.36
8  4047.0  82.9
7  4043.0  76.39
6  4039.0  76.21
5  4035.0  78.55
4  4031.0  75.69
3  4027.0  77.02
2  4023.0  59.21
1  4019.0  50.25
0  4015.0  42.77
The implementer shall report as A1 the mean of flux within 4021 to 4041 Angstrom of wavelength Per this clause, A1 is 73.3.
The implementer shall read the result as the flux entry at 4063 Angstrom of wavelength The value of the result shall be 69.44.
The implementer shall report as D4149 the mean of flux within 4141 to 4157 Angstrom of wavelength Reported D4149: 66.3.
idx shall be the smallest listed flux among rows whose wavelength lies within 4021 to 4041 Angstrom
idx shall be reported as 59.21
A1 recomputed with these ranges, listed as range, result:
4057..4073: 67.7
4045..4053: 82.1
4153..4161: 39.8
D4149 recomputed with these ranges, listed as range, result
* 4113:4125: 49.6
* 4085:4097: 86.6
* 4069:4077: 63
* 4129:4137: 83.9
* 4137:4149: 89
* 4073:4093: 78.4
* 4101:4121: 70.4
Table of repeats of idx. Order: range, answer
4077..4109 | 72.82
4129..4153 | 57.28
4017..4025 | 50.25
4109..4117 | 59.32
